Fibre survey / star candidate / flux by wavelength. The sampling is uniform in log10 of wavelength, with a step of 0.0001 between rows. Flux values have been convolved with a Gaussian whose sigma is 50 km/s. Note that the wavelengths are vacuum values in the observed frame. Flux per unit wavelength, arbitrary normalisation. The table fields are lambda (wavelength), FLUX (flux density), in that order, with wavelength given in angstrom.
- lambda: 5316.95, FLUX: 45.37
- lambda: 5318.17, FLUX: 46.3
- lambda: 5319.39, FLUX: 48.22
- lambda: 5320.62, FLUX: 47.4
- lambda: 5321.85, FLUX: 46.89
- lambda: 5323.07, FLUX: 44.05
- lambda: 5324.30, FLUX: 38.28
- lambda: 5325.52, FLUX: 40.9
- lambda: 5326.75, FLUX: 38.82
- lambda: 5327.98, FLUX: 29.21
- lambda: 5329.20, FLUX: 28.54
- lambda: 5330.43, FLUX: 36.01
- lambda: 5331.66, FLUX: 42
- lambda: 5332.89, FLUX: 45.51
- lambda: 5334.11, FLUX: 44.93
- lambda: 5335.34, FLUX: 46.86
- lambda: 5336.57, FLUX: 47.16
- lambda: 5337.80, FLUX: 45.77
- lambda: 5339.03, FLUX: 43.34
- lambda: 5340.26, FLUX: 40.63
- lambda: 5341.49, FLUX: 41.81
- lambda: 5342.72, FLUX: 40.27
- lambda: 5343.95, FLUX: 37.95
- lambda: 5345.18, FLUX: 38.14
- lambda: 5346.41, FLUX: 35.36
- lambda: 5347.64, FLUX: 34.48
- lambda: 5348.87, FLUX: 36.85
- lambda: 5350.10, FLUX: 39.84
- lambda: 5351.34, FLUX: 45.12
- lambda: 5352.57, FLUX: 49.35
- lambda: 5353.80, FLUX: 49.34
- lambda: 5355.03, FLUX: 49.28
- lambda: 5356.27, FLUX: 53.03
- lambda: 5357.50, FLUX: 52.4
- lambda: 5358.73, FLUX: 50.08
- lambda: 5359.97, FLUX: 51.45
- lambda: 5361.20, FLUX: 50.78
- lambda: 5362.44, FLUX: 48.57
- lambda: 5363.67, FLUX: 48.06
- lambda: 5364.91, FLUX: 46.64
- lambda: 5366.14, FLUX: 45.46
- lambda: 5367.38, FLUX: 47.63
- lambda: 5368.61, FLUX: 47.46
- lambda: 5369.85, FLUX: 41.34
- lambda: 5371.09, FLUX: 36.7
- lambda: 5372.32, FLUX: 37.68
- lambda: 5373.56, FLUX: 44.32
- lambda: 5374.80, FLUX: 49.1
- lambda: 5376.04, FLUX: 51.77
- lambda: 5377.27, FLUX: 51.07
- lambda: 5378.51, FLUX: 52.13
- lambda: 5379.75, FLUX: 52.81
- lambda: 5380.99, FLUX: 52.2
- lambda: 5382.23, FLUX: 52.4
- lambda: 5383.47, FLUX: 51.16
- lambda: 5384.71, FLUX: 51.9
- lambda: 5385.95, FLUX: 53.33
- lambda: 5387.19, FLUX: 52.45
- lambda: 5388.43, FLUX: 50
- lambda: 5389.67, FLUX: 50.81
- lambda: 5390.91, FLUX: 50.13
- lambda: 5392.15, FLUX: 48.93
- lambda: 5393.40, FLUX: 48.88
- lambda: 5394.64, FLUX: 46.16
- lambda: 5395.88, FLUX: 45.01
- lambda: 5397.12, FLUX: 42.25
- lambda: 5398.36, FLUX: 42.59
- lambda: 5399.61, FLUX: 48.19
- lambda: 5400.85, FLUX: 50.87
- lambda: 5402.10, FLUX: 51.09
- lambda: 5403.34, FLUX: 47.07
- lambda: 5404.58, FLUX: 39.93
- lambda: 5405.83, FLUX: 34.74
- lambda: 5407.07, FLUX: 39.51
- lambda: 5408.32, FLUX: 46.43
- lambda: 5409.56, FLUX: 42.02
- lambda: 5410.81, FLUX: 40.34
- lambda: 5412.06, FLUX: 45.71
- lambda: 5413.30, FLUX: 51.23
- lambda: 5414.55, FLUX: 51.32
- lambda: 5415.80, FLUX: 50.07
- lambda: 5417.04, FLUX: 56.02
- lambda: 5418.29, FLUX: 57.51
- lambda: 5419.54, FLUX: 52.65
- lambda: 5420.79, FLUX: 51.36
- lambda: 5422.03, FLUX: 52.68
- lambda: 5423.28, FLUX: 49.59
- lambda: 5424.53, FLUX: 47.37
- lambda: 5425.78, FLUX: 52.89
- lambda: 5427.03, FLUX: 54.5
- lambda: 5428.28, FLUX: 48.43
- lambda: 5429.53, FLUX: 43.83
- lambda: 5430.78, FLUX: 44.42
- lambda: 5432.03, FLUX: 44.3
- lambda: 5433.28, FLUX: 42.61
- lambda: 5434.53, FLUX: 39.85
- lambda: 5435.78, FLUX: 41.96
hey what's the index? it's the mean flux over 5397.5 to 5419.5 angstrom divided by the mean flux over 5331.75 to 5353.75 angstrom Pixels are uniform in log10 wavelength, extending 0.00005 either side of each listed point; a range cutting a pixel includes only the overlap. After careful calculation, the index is 1.1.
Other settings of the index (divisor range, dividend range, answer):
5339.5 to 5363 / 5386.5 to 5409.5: 1.04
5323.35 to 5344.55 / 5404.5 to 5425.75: 1.18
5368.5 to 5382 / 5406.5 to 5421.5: 1.04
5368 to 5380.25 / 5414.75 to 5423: 1.15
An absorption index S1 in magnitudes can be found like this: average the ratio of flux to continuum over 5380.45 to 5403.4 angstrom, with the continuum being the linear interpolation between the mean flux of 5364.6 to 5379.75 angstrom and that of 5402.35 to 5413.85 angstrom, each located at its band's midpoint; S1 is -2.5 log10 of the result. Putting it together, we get -0.11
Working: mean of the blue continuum 46.2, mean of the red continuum 43.2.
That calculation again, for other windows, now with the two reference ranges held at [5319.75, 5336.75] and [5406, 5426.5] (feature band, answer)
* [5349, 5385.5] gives -0.08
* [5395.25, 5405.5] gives 0.04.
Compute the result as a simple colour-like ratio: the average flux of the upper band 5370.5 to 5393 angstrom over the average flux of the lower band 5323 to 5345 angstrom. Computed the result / 1.22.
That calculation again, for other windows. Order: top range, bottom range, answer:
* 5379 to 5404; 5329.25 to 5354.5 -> 1.18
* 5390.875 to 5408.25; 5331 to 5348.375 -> 1.09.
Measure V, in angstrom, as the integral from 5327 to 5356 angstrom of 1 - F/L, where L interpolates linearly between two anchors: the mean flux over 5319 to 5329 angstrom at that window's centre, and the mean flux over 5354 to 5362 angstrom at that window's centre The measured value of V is 3.04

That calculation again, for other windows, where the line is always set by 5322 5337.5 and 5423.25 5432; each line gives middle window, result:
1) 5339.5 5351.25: 0.9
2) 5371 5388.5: -2.0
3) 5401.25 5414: 0.8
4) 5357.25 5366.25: -1.3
